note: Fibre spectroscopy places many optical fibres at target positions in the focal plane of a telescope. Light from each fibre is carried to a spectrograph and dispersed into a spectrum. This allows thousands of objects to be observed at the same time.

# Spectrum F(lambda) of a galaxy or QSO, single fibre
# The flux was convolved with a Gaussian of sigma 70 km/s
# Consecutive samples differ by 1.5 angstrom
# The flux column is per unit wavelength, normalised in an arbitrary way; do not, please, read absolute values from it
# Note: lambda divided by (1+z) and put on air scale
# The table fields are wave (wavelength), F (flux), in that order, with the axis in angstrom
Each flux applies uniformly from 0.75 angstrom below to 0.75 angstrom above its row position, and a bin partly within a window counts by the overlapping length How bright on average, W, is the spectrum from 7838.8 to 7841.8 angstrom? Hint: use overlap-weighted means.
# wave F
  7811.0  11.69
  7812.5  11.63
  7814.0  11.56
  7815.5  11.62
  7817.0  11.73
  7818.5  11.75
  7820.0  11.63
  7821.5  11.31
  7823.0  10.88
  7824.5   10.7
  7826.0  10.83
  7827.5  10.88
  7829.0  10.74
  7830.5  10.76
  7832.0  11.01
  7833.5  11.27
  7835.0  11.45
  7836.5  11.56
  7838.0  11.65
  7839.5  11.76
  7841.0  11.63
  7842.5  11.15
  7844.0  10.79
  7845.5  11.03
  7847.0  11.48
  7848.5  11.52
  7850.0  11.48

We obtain 11.7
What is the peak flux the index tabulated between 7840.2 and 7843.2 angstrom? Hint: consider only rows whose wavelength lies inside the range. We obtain 11.63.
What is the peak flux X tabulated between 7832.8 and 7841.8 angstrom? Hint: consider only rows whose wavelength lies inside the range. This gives 11.76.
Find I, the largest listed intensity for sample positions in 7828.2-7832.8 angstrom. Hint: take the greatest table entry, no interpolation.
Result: 11.01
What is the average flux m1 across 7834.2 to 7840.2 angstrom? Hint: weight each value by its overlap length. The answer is 11.6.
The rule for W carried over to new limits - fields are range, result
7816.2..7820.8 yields 11.7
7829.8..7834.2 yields 11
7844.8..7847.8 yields 11.3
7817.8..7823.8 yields 11.4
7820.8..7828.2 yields 10.9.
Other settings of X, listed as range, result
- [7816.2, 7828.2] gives 11.75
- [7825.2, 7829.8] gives 10.88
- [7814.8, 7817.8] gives 11.73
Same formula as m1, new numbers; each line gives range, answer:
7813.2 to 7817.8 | 11.6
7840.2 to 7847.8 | 11.2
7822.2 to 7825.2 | 10.8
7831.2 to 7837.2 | 11.3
